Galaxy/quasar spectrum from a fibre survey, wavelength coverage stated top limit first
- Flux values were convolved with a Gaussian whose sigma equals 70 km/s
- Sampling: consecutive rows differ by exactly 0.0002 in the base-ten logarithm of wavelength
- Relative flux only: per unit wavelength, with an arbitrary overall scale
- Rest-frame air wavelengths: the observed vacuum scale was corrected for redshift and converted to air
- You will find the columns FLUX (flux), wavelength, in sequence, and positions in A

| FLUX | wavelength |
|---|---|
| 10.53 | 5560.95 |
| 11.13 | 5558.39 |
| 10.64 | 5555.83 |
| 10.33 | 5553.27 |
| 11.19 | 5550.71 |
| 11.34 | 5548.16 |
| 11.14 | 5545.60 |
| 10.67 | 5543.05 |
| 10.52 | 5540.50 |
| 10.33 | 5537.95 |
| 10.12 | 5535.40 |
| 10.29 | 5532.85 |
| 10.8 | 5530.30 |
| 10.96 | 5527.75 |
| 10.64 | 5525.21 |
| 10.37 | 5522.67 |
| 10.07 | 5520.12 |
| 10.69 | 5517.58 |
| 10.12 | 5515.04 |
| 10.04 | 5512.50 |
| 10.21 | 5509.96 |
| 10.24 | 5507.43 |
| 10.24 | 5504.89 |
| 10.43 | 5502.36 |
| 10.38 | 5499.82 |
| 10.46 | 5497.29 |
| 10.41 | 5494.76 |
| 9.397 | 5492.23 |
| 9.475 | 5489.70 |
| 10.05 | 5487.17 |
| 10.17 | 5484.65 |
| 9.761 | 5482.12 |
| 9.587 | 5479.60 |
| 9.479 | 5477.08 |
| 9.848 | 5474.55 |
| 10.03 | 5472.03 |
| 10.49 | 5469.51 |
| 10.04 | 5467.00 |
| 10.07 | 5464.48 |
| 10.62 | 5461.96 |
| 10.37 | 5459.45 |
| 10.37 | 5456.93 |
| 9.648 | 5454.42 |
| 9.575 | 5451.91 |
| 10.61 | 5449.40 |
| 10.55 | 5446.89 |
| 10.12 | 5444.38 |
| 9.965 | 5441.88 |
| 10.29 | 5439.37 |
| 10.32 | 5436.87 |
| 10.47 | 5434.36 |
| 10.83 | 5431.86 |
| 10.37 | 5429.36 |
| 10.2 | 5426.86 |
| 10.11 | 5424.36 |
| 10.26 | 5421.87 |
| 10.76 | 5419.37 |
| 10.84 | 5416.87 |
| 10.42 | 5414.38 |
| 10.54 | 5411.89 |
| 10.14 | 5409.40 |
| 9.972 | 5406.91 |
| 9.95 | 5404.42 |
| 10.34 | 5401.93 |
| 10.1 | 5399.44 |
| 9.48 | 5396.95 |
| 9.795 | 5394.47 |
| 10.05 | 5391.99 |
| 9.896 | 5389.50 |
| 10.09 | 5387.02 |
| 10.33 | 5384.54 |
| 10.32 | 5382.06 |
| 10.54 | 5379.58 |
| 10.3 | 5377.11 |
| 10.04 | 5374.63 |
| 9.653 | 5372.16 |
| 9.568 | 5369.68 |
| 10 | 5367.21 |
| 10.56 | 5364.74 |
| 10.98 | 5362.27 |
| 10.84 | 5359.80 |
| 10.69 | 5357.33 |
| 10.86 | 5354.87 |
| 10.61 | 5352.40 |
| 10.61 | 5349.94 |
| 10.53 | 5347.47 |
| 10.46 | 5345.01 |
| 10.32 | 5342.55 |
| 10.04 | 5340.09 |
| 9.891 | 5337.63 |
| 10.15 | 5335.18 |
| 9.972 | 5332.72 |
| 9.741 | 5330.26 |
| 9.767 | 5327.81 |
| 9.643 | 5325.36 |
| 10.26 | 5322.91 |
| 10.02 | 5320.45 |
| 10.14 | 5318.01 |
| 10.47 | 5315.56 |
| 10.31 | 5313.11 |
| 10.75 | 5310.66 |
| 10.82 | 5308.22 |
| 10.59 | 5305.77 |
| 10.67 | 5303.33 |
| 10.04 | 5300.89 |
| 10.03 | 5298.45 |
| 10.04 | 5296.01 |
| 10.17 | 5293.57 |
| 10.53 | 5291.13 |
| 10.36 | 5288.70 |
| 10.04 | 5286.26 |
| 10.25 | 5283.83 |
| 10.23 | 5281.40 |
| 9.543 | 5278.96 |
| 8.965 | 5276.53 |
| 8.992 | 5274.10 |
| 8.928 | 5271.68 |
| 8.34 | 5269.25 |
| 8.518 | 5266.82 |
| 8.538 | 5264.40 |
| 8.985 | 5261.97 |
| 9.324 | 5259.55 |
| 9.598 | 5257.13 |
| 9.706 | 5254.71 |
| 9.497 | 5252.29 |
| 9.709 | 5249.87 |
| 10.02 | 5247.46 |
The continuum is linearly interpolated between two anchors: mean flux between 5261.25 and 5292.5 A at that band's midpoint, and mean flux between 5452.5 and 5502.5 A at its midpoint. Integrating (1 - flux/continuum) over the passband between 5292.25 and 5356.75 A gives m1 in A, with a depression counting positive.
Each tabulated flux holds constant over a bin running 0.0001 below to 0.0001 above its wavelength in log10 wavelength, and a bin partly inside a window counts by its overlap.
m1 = -4.8 A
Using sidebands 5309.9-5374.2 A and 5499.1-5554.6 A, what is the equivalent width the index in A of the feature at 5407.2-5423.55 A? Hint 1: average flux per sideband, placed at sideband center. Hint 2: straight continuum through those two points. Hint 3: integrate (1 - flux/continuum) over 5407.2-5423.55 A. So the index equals -0.2 A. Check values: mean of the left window 10.3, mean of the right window 10.5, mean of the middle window 10.5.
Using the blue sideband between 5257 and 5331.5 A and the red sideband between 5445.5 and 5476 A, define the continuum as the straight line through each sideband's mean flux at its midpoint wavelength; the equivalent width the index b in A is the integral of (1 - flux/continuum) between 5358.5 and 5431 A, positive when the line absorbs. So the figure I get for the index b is -1.3 A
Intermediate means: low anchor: 9.83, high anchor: 10.2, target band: 10.2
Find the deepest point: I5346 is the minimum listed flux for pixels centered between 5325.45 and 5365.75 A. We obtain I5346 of 9.741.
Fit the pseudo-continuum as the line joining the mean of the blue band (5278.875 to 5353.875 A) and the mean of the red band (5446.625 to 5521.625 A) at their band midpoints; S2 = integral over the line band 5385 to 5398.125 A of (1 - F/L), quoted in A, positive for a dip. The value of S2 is 0.4 A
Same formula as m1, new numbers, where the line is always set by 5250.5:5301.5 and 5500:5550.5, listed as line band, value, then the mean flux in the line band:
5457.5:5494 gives 1.20 A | 9.97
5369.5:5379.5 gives -0.08 A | 10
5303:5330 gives -1.61 A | 10.3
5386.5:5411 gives 0.08 A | 9.98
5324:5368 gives -2.24 A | 10.3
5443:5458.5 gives 0.10 A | 10.1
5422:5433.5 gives -0.27 A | 10.4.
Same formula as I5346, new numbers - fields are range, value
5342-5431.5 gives 9.48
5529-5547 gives 10.12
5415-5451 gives 9.965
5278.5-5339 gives 9.543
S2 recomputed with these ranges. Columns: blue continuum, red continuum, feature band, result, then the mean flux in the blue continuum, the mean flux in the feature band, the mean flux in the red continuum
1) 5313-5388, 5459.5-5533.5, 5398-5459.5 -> -0.4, 10.2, 10.3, 10.2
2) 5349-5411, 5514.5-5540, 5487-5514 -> 0.7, 10.2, 10.1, 10.4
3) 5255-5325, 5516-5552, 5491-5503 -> 0.4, 9.84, 10.2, 10.6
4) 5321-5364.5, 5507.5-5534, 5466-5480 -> 0.6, 10.3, 9.93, 10.4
